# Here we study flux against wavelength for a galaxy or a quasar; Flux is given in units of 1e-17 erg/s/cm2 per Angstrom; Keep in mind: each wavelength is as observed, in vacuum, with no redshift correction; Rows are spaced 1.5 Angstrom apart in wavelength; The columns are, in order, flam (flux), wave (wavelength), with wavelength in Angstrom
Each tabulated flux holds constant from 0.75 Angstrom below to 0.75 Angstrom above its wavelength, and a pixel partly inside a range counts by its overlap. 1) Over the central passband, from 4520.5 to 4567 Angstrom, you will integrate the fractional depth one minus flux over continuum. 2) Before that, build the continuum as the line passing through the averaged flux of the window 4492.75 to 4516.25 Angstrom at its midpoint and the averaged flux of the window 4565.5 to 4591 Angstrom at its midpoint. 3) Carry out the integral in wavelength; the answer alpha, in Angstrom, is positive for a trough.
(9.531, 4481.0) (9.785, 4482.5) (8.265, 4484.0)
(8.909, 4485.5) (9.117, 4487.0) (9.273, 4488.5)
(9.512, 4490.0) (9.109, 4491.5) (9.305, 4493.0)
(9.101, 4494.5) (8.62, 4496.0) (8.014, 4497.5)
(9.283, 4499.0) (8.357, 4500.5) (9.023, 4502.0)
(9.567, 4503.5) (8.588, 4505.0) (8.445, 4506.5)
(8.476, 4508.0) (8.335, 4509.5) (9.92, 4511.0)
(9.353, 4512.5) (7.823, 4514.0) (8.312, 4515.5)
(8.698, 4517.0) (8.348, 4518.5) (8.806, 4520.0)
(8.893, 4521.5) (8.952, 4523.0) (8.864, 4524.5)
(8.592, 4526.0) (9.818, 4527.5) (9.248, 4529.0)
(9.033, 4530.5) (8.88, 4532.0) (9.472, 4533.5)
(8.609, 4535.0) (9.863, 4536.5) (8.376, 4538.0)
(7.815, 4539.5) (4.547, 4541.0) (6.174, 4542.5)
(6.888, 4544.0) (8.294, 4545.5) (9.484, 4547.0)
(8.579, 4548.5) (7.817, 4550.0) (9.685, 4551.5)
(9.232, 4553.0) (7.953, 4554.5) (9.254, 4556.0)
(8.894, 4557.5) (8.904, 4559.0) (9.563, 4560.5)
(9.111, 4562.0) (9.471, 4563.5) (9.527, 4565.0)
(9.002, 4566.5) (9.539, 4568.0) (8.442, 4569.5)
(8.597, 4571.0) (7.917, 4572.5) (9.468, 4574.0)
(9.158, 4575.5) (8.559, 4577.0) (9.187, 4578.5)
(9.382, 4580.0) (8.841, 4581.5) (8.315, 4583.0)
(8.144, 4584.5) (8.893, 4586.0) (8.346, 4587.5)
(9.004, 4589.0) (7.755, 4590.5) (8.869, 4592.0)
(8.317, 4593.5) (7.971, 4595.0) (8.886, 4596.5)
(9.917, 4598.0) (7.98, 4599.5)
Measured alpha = 0.5 Angstrom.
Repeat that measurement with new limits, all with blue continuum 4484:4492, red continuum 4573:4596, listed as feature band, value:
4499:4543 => 1.7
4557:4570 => -0.6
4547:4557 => 0.0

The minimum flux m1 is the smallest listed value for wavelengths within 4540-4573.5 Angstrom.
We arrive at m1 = 4.547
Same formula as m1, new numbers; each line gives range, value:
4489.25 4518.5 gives 7.823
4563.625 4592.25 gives 7.755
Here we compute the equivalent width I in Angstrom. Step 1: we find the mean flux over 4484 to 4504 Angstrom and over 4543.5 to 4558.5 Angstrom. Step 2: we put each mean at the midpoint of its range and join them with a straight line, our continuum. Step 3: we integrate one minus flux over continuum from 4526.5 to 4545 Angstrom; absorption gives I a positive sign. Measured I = 1.1 Angstrom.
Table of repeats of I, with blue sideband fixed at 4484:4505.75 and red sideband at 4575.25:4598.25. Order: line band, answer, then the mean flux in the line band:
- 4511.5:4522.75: 0.31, 8.65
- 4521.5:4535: -0.32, 9.07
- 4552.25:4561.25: -0.20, 8.97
